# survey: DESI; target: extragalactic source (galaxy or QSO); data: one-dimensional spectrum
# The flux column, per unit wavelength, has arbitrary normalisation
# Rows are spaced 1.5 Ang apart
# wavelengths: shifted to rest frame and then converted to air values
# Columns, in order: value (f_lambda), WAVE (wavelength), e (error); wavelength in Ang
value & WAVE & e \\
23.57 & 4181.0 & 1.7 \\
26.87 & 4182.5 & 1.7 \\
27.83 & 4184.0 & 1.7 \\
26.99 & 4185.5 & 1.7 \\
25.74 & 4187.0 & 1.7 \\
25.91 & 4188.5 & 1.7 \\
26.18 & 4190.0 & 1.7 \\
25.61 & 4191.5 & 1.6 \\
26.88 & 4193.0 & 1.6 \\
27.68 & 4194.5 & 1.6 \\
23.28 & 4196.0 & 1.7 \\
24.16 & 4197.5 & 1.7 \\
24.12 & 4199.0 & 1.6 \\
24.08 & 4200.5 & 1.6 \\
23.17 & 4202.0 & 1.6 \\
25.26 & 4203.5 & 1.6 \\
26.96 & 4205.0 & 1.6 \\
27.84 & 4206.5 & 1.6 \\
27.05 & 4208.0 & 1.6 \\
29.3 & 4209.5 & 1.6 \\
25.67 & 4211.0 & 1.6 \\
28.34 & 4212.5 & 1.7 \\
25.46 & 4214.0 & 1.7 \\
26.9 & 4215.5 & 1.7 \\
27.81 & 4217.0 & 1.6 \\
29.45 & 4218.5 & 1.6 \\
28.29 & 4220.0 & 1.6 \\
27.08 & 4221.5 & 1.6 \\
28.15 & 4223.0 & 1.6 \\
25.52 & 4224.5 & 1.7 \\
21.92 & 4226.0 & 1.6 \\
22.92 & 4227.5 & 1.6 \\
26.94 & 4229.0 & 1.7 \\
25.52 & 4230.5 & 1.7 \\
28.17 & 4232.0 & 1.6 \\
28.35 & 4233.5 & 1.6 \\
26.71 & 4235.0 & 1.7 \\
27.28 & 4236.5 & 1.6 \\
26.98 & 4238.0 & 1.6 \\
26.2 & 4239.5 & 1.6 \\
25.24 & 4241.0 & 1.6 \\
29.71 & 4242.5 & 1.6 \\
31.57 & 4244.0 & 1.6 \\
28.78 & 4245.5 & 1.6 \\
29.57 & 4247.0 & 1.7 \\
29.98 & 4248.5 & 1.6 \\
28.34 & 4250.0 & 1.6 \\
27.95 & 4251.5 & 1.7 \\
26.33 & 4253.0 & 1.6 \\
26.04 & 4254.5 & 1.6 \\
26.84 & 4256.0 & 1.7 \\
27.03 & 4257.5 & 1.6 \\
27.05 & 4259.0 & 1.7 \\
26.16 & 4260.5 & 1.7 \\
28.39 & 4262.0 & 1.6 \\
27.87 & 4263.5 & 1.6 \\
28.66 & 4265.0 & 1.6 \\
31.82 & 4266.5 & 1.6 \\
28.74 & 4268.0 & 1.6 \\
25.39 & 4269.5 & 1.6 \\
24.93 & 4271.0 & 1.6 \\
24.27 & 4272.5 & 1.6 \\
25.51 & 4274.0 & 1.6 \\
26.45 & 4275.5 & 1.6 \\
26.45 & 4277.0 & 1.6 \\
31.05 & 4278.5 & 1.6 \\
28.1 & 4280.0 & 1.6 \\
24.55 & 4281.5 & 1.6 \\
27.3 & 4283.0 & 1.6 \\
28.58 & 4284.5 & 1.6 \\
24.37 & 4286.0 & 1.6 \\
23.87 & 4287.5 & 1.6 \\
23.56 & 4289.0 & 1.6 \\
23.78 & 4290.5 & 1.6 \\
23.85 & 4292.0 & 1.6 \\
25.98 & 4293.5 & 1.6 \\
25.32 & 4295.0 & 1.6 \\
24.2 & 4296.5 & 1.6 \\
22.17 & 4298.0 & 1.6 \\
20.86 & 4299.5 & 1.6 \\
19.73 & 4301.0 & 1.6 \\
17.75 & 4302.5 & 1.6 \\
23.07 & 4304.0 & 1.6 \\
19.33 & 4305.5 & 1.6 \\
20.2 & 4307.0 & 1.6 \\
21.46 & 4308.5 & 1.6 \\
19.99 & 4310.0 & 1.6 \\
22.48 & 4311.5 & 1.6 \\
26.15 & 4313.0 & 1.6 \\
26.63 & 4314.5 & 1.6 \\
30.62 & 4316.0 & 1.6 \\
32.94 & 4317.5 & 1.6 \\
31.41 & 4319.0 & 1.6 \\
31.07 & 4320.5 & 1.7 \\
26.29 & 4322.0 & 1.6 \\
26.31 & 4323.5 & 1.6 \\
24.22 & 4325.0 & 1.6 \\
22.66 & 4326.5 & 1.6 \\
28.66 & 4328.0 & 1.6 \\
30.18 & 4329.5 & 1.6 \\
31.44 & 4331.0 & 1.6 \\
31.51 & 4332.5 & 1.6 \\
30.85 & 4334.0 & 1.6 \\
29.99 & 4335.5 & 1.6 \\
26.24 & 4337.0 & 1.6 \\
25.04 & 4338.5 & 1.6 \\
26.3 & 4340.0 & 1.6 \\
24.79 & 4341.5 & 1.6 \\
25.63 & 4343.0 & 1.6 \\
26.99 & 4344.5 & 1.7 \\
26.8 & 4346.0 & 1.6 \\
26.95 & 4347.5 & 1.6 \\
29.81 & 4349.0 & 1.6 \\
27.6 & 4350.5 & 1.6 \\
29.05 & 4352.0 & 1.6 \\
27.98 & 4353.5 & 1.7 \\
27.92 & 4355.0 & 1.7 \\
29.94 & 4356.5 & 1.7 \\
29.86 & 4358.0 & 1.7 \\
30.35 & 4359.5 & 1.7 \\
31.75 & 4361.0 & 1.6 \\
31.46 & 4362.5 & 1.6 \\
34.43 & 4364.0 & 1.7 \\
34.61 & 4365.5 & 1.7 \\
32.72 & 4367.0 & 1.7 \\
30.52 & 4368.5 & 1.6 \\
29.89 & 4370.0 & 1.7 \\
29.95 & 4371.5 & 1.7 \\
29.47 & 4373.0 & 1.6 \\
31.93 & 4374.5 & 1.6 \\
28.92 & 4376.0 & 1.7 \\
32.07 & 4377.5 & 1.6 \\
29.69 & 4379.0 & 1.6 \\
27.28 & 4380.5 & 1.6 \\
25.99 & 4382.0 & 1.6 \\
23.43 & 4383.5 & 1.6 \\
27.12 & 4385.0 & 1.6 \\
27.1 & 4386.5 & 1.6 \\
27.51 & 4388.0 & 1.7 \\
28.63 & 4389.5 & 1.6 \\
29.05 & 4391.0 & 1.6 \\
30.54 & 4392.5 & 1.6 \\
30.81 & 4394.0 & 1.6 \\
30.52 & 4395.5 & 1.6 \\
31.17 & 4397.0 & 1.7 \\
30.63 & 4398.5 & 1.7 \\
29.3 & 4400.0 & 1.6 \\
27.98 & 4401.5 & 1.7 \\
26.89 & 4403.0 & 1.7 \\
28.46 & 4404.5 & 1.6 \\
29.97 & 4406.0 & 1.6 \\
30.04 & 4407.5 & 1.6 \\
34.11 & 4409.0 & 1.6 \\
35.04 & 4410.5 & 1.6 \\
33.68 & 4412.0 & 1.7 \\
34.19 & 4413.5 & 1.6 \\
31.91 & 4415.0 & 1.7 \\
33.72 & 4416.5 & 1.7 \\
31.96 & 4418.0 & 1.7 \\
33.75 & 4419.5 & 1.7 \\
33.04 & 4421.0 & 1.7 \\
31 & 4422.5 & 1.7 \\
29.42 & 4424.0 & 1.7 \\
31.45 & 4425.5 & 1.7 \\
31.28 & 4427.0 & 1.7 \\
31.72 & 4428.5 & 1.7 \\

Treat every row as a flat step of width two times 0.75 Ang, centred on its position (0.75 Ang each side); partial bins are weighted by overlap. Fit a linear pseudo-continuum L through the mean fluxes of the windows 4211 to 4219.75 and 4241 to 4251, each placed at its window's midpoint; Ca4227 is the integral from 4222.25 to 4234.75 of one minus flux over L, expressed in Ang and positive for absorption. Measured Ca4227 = 1.0 Ang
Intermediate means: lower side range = 27.5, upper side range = 29.3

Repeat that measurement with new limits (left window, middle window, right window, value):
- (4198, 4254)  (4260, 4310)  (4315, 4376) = 5.60 Ang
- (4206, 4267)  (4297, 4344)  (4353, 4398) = 5.19 Ang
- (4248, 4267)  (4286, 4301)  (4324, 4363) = 2.36 Ang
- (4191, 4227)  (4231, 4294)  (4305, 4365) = -0.62 Ang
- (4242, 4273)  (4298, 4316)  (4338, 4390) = 4.03 Ang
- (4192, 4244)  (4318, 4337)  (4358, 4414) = 0.14 Ang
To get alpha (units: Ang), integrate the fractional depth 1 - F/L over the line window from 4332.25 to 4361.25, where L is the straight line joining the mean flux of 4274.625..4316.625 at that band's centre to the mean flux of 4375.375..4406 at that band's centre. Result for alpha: -1.7 Ang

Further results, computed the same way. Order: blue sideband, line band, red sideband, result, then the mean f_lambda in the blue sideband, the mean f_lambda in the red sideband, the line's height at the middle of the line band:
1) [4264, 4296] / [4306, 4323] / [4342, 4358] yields 0.58 Ang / 26.3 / 27.9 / 27.1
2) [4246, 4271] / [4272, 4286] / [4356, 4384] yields 0.71 Ang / 27.8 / 30.3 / 28.3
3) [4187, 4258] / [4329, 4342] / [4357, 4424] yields 0.33 Ang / 26.8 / 30.5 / 29.3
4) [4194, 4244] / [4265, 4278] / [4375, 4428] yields 0.31 Ang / 26.5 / 30.2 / 27.6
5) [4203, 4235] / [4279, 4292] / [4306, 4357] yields 0.73 Ang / 26.8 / 27.2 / 27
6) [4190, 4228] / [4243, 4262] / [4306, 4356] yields -1.09 Ang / 26.1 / 27.1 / 26.5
